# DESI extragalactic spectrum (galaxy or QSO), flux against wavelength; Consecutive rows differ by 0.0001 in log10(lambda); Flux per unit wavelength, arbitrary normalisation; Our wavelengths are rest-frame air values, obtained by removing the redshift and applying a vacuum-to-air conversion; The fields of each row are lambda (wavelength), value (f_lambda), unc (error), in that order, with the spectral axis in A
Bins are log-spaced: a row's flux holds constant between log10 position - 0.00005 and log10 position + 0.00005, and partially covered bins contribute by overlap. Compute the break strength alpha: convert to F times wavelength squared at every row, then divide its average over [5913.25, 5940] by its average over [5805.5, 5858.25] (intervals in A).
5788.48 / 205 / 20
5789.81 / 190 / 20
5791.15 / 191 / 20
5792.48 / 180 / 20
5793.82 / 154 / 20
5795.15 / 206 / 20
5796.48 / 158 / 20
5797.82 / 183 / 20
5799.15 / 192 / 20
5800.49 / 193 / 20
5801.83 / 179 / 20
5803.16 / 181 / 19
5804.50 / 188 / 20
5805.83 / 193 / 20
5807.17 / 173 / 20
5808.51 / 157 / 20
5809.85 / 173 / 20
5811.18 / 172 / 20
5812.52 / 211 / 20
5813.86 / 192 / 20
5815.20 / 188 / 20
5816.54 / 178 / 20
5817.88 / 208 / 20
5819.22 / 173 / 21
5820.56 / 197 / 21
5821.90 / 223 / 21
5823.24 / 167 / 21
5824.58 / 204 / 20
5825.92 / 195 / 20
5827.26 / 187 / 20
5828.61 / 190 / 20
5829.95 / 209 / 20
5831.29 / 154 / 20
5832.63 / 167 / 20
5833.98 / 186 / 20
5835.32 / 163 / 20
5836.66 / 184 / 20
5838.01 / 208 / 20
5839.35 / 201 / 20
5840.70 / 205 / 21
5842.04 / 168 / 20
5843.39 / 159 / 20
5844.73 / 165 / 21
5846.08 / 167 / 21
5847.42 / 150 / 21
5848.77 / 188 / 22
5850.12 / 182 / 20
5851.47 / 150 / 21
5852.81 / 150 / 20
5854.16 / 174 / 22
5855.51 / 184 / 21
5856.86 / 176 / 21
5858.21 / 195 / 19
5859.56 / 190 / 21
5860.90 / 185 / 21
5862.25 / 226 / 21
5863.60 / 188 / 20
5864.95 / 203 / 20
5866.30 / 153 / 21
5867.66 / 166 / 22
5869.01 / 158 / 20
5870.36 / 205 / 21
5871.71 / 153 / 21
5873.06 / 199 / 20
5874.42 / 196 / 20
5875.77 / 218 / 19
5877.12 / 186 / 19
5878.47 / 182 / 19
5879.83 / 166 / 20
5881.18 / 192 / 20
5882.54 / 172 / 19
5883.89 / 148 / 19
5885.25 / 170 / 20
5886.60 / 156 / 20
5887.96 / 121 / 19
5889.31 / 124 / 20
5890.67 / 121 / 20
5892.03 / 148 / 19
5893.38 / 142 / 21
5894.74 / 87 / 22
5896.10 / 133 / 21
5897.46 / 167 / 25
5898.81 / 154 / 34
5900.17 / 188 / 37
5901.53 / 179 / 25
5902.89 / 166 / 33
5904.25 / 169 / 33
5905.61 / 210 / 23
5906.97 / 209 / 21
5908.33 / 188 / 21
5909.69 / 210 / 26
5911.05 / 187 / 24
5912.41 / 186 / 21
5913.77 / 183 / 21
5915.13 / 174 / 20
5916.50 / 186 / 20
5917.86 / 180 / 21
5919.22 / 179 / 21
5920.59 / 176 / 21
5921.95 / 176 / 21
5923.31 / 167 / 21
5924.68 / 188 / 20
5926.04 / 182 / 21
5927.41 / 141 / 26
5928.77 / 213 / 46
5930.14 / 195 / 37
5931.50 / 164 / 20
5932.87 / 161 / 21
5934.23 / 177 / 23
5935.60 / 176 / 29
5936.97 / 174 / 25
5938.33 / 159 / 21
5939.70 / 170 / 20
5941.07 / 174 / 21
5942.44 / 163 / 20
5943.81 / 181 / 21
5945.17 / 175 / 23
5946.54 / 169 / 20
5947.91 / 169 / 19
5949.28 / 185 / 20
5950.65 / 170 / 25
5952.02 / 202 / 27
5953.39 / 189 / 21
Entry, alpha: 1.00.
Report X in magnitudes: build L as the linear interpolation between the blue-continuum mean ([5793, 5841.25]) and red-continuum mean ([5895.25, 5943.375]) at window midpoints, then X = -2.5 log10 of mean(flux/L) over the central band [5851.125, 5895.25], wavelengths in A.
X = 0.07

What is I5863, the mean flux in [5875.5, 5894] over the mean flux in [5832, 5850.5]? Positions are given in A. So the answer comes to 0.89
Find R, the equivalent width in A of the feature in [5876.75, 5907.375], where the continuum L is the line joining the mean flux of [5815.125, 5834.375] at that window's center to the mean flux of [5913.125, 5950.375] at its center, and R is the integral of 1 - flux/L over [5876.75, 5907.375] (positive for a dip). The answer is 3.5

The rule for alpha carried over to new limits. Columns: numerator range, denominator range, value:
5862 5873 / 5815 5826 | 0.95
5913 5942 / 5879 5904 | 1.17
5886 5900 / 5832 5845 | 0.77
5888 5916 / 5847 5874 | 0.94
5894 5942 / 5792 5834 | 0.98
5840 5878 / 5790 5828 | 0.99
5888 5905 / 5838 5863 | 0.83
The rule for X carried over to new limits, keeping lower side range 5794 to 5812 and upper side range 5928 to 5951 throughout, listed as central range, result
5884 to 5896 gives 0.30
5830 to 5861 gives 0.01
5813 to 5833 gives -0.06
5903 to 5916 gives -0.08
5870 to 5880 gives -0.07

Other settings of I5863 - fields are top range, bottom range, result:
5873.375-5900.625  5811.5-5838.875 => 0.84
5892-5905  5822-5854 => 0.86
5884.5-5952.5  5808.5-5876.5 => 0.93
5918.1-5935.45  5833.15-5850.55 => 0.99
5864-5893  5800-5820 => 0.92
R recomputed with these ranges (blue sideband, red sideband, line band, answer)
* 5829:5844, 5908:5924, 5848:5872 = 0.4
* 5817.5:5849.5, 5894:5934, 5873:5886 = -0.2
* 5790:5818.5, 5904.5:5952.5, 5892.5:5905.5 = 1.8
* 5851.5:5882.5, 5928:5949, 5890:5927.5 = 1.5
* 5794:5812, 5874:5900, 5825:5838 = -0.8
